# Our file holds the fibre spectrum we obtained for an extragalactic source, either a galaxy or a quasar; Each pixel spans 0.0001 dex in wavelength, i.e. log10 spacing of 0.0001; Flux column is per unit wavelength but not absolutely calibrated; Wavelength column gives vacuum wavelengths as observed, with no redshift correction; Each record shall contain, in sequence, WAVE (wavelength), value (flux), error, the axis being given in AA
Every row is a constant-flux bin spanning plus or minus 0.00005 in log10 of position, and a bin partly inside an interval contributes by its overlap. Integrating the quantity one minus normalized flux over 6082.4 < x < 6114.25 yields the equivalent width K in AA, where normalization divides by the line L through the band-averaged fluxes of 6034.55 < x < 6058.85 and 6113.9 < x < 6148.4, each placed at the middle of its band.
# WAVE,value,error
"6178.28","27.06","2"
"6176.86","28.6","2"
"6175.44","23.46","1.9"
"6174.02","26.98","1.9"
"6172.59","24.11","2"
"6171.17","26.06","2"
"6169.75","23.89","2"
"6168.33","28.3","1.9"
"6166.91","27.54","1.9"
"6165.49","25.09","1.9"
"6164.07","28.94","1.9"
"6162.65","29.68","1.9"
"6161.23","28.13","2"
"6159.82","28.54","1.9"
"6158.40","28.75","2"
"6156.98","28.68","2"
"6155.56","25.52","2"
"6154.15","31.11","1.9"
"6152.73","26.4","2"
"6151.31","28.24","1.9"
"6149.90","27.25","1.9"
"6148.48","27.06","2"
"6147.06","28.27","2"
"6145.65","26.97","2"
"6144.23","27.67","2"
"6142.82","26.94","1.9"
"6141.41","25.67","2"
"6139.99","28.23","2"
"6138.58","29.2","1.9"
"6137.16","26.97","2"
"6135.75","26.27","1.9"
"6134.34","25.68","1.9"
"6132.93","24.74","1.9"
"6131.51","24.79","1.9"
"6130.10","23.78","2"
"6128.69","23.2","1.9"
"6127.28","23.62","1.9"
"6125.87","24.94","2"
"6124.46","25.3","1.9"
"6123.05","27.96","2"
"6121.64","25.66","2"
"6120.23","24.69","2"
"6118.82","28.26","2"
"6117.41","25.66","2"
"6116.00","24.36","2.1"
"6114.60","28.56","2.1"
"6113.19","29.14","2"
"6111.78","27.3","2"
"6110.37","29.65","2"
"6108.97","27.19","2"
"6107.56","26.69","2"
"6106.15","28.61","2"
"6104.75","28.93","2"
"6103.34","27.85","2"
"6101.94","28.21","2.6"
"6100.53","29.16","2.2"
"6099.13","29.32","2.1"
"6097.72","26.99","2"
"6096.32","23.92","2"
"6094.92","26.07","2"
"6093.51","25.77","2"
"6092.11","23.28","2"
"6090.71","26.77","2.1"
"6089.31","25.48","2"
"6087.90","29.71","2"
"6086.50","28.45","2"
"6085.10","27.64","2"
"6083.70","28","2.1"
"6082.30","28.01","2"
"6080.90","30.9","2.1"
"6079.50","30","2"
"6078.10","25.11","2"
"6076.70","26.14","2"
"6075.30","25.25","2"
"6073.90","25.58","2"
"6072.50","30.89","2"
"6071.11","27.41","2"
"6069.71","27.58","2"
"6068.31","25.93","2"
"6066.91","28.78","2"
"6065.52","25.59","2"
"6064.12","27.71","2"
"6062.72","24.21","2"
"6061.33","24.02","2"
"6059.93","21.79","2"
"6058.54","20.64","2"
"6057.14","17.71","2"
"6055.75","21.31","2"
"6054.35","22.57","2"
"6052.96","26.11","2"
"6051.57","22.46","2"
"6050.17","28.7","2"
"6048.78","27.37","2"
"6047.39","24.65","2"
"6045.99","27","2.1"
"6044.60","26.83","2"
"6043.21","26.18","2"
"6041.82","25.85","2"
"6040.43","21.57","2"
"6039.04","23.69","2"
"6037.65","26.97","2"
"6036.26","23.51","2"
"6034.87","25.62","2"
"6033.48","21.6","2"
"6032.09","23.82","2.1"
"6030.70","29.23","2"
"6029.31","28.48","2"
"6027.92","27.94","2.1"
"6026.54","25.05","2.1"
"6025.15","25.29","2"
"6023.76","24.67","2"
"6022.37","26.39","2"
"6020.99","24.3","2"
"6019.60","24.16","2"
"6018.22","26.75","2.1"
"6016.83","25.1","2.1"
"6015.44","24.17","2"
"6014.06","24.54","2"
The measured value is -2.5 AA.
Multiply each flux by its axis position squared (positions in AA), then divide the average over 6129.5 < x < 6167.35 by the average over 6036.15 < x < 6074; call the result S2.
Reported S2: 1.1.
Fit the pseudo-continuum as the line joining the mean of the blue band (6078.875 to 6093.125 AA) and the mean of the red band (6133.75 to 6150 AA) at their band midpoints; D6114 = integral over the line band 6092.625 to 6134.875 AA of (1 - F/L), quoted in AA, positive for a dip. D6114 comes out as 1.48 AA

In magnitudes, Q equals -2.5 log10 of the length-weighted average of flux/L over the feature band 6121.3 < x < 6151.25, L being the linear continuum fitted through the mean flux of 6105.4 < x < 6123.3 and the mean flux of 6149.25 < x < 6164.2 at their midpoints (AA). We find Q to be 0.06 mag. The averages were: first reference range 27.2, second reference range 28.3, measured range 26.3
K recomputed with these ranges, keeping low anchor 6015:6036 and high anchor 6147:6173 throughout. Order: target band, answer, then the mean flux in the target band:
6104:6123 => -0.4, 27.3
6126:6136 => 0.9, 24.5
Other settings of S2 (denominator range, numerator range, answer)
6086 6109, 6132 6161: 1.02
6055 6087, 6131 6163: 1.08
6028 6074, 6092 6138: 1.07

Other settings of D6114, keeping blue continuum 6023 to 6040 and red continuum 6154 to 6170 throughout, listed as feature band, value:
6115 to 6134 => 1.4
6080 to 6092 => -0.7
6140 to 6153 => 0.2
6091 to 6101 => 0.1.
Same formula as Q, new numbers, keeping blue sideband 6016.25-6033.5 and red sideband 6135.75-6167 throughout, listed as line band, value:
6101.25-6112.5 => -0.04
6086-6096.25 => 0.02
